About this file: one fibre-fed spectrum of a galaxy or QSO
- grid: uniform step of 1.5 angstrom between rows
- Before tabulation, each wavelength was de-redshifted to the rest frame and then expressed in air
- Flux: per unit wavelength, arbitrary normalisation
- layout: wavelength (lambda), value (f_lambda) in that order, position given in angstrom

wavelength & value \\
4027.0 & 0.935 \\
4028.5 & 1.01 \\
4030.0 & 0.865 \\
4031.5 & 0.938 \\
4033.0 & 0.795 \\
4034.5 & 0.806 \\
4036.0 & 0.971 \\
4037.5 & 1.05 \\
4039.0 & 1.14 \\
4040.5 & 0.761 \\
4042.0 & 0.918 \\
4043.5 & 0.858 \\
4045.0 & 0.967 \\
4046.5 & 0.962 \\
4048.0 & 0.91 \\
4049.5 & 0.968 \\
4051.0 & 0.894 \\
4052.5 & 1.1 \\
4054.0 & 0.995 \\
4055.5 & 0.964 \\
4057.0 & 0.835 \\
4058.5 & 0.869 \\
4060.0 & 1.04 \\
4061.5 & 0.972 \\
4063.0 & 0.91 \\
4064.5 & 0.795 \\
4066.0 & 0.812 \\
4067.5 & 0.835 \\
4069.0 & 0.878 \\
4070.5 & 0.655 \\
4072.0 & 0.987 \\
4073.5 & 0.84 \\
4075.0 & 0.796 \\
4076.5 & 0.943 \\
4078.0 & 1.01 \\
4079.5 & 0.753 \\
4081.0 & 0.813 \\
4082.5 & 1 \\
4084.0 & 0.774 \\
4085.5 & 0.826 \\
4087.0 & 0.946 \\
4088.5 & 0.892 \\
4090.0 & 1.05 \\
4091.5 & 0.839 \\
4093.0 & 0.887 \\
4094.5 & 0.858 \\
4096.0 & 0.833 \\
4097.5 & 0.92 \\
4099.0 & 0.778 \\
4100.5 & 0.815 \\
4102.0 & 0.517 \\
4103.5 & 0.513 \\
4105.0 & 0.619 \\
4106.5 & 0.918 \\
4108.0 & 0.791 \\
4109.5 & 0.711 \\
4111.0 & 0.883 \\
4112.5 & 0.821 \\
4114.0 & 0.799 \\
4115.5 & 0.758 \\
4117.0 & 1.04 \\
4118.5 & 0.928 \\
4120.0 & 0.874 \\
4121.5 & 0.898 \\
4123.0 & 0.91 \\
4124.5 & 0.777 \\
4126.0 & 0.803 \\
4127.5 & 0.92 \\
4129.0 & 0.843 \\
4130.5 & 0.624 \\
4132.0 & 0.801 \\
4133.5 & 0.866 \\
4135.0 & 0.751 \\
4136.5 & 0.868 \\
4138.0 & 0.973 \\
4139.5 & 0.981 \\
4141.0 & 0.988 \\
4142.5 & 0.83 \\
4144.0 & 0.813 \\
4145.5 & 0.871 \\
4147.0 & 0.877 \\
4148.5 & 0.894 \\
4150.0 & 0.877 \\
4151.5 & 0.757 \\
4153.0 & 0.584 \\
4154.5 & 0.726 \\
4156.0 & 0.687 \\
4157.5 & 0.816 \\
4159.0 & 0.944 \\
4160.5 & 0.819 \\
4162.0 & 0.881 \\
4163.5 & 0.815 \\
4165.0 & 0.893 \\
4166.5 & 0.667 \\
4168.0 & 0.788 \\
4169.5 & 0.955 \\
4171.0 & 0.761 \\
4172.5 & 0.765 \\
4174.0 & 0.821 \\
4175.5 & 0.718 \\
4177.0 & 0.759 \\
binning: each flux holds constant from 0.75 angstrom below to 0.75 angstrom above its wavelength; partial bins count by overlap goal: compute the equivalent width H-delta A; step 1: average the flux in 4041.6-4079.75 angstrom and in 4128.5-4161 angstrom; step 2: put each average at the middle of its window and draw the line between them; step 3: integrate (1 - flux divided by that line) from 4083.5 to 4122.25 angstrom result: 1.7 angstrom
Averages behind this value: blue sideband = 0.904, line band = 0.827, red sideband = 0.827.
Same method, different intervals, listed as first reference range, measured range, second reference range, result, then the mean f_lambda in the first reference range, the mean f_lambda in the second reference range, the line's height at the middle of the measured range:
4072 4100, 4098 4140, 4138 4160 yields 2.08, 0.878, 0.836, 0.856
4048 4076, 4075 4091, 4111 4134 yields -0.28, 0.898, 0.845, 0.879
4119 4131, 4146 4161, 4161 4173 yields 0.45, 0.837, 0.817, 0.823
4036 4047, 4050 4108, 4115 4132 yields 3.03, 0.952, 0.851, 0.906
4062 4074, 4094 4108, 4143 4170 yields 1.33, 0.842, 0.814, 0.831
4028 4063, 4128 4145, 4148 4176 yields -0.45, 0.937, 0.798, 0.829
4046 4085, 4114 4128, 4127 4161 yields -0.40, 0.896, 0.83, 0.849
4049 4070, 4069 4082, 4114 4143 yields 0.71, 0.915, 0.863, 0.903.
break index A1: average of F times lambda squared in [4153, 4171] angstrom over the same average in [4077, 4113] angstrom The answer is 1.0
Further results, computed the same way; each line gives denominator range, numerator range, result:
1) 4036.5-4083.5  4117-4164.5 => 0.96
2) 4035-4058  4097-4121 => 0.86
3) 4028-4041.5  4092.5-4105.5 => 0.84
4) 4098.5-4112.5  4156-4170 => 1.17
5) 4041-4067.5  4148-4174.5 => 0.91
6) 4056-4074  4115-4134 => 1.01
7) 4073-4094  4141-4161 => 0.95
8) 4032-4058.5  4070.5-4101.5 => 0.95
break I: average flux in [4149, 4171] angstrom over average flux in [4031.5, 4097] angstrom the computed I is 0.9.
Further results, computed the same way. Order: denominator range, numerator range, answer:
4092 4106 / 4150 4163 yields 1.04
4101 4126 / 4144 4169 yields 1.01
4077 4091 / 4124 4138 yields 0.91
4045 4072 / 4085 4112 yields 0.89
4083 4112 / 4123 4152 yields 1.05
